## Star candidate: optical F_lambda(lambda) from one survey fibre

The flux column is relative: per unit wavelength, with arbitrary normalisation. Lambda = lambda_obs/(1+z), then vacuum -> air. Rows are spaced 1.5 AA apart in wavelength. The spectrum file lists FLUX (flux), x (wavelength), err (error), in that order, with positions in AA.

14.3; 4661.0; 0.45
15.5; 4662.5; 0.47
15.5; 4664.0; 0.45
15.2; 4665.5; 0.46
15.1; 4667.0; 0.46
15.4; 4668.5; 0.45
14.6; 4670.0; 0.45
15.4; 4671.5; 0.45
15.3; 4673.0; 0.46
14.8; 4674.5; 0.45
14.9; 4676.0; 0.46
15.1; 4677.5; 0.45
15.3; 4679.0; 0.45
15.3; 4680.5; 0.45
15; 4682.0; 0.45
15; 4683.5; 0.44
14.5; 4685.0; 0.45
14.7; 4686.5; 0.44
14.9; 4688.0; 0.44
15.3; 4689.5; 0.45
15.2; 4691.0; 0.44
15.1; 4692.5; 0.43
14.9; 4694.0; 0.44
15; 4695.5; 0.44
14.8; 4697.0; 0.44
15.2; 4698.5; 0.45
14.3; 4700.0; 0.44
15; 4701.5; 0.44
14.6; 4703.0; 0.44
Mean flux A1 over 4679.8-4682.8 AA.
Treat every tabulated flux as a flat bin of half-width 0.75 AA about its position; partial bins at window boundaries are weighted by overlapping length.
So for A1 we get 15.1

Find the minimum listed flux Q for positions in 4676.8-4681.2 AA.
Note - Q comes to 15.1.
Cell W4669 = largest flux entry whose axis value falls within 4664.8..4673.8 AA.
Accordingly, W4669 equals 15.4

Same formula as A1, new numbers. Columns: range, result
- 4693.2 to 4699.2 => 15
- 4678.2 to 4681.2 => 15.3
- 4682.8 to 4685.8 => 14.7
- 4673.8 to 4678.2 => 14.9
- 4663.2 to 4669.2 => 15.3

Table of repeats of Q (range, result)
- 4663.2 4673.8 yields 14.6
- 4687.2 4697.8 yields 14.8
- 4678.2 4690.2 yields 14.5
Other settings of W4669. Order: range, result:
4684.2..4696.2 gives 15.3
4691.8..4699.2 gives 15.2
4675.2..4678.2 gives 15.1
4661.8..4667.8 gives 15.5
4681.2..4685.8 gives 15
